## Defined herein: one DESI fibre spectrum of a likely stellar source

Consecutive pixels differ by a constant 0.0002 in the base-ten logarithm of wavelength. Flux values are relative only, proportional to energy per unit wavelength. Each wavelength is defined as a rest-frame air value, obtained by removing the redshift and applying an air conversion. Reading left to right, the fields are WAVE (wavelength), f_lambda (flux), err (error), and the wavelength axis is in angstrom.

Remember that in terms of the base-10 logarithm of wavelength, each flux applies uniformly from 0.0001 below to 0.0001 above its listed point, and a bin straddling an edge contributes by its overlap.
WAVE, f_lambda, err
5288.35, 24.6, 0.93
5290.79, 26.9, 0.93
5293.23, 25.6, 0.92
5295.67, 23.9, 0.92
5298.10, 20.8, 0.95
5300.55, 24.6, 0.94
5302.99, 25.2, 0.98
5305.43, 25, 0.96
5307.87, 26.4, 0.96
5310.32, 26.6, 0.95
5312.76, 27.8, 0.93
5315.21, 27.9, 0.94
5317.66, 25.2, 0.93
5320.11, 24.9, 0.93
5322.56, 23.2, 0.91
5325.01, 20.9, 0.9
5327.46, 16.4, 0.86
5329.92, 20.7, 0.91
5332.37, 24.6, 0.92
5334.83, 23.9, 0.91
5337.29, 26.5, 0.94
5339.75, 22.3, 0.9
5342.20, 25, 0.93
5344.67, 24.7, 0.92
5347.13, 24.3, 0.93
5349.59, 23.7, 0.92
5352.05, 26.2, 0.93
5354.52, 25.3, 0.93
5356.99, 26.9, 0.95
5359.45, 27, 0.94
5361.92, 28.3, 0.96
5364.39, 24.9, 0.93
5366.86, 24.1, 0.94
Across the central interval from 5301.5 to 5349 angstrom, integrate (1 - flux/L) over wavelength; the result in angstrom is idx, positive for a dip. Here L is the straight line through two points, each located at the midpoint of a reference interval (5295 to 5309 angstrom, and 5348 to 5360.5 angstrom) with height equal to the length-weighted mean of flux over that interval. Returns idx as 1.3 angstrom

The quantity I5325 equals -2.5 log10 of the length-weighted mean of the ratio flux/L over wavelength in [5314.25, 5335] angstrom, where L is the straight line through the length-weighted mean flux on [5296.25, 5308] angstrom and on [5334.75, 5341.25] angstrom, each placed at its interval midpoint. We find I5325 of 0.06 mag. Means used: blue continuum 24.2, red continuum 24.3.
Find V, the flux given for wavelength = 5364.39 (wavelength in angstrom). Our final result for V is 24.9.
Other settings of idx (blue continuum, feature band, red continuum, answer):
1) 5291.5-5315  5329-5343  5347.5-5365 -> 1.0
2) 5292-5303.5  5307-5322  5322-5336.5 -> -2.4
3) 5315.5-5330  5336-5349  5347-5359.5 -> 0.0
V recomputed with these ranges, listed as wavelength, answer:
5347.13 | 24.3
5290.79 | 26.9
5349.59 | 23.7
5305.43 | 25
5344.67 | 24.7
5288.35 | 24.6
